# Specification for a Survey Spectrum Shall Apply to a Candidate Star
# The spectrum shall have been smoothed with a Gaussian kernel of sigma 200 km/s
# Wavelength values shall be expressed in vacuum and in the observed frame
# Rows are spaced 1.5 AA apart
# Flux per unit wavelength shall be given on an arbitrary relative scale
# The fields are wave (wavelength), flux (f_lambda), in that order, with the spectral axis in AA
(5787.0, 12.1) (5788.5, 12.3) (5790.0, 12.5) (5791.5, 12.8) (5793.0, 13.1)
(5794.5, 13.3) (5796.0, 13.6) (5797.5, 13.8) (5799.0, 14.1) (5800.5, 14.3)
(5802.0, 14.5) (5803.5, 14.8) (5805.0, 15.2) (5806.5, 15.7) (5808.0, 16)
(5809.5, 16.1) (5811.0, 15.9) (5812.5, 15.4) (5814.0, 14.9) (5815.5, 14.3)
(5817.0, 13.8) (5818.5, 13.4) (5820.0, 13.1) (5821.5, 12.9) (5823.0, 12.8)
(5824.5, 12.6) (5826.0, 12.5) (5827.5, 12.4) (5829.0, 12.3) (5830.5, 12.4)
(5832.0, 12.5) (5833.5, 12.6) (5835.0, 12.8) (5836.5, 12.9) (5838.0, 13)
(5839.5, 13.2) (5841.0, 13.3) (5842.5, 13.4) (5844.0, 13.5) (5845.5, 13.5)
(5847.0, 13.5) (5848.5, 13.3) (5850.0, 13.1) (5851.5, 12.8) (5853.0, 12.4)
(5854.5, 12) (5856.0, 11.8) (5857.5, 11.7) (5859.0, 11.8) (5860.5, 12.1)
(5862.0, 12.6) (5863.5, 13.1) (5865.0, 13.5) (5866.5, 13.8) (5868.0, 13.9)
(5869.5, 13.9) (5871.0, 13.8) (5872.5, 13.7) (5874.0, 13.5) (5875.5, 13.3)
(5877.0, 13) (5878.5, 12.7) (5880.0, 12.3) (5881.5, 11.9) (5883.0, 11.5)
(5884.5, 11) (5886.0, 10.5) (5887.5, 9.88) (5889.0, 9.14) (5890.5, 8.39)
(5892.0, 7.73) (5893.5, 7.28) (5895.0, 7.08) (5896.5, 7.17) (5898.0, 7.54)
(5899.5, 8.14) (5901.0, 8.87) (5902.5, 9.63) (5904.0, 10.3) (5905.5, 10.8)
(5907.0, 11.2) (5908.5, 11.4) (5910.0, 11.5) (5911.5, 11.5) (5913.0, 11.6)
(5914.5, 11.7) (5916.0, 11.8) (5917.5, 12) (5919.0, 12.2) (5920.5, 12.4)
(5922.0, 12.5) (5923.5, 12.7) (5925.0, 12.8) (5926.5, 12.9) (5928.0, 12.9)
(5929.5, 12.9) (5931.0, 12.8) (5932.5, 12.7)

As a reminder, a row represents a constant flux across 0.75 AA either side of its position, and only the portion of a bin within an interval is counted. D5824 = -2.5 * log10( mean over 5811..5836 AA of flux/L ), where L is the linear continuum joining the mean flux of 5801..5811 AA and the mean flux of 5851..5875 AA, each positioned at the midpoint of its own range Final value 0.11 mag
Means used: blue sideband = 15.4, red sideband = 12.9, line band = 13.2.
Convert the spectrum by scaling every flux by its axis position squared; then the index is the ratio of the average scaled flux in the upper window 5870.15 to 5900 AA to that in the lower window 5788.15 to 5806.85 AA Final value 0.78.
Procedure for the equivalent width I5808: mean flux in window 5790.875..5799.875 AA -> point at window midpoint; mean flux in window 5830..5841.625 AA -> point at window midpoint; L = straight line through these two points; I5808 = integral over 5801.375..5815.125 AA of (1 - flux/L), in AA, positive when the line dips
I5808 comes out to -2.2 AA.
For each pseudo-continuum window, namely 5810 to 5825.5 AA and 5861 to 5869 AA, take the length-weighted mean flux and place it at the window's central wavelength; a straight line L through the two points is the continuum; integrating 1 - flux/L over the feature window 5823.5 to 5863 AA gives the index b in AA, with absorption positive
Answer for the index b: 2.67 AA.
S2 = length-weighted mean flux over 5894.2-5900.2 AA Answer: 7.48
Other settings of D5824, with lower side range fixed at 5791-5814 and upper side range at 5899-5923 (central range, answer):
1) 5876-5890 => 0.07 mag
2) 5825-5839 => 0.09 mag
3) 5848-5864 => 0.04 mag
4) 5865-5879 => -0.10 mag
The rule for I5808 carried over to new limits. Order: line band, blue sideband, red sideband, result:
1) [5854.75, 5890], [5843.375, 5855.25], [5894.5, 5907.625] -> -3.5 AA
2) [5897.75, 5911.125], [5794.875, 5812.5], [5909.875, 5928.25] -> 2.6 AA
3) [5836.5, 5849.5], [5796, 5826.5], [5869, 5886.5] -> 0.2 AA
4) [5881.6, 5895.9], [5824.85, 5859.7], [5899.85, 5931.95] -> 3.3 AA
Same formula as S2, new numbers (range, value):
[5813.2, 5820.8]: 13.9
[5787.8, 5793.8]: 12.7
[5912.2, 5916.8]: 11.7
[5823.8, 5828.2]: 12.5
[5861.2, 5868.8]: 13.4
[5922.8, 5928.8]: 12.8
